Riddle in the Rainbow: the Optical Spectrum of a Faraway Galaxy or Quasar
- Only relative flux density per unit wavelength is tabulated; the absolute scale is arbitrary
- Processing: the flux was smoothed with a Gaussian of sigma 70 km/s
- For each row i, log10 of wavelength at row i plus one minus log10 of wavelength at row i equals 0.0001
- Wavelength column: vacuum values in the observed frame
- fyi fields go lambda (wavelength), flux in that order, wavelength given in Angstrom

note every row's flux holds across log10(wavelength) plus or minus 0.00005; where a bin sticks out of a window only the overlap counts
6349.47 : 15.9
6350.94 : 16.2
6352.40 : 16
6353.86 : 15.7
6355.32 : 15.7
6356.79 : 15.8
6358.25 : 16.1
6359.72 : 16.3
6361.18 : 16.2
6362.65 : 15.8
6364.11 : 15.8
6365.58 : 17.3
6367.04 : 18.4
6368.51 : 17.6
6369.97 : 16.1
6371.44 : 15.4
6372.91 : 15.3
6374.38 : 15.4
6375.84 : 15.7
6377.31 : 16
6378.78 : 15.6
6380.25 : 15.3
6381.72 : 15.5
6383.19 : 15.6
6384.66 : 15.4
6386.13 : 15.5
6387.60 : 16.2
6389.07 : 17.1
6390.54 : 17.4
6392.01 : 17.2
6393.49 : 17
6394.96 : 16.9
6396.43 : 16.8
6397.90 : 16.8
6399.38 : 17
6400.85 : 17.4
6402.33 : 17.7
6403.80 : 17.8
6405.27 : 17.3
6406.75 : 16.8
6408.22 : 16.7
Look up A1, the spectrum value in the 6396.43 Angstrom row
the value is 16.8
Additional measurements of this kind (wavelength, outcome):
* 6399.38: 17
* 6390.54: 17.4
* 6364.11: 15.8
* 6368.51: 17.6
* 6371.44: 15.4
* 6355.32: 15.7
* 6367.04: 18.4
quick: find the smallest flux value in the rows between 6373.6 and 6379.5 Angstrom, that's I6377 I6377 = 15.4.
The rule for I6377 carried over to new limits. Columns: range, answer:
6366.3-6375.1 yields 15.3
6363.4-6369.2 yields 15.8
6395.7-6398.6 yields 16.8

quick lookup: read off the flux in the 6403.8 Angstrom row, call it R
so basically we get 17.8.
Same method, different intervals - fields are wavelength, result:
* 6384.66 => 15.4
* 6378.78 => 15.6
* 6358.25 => 16.1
